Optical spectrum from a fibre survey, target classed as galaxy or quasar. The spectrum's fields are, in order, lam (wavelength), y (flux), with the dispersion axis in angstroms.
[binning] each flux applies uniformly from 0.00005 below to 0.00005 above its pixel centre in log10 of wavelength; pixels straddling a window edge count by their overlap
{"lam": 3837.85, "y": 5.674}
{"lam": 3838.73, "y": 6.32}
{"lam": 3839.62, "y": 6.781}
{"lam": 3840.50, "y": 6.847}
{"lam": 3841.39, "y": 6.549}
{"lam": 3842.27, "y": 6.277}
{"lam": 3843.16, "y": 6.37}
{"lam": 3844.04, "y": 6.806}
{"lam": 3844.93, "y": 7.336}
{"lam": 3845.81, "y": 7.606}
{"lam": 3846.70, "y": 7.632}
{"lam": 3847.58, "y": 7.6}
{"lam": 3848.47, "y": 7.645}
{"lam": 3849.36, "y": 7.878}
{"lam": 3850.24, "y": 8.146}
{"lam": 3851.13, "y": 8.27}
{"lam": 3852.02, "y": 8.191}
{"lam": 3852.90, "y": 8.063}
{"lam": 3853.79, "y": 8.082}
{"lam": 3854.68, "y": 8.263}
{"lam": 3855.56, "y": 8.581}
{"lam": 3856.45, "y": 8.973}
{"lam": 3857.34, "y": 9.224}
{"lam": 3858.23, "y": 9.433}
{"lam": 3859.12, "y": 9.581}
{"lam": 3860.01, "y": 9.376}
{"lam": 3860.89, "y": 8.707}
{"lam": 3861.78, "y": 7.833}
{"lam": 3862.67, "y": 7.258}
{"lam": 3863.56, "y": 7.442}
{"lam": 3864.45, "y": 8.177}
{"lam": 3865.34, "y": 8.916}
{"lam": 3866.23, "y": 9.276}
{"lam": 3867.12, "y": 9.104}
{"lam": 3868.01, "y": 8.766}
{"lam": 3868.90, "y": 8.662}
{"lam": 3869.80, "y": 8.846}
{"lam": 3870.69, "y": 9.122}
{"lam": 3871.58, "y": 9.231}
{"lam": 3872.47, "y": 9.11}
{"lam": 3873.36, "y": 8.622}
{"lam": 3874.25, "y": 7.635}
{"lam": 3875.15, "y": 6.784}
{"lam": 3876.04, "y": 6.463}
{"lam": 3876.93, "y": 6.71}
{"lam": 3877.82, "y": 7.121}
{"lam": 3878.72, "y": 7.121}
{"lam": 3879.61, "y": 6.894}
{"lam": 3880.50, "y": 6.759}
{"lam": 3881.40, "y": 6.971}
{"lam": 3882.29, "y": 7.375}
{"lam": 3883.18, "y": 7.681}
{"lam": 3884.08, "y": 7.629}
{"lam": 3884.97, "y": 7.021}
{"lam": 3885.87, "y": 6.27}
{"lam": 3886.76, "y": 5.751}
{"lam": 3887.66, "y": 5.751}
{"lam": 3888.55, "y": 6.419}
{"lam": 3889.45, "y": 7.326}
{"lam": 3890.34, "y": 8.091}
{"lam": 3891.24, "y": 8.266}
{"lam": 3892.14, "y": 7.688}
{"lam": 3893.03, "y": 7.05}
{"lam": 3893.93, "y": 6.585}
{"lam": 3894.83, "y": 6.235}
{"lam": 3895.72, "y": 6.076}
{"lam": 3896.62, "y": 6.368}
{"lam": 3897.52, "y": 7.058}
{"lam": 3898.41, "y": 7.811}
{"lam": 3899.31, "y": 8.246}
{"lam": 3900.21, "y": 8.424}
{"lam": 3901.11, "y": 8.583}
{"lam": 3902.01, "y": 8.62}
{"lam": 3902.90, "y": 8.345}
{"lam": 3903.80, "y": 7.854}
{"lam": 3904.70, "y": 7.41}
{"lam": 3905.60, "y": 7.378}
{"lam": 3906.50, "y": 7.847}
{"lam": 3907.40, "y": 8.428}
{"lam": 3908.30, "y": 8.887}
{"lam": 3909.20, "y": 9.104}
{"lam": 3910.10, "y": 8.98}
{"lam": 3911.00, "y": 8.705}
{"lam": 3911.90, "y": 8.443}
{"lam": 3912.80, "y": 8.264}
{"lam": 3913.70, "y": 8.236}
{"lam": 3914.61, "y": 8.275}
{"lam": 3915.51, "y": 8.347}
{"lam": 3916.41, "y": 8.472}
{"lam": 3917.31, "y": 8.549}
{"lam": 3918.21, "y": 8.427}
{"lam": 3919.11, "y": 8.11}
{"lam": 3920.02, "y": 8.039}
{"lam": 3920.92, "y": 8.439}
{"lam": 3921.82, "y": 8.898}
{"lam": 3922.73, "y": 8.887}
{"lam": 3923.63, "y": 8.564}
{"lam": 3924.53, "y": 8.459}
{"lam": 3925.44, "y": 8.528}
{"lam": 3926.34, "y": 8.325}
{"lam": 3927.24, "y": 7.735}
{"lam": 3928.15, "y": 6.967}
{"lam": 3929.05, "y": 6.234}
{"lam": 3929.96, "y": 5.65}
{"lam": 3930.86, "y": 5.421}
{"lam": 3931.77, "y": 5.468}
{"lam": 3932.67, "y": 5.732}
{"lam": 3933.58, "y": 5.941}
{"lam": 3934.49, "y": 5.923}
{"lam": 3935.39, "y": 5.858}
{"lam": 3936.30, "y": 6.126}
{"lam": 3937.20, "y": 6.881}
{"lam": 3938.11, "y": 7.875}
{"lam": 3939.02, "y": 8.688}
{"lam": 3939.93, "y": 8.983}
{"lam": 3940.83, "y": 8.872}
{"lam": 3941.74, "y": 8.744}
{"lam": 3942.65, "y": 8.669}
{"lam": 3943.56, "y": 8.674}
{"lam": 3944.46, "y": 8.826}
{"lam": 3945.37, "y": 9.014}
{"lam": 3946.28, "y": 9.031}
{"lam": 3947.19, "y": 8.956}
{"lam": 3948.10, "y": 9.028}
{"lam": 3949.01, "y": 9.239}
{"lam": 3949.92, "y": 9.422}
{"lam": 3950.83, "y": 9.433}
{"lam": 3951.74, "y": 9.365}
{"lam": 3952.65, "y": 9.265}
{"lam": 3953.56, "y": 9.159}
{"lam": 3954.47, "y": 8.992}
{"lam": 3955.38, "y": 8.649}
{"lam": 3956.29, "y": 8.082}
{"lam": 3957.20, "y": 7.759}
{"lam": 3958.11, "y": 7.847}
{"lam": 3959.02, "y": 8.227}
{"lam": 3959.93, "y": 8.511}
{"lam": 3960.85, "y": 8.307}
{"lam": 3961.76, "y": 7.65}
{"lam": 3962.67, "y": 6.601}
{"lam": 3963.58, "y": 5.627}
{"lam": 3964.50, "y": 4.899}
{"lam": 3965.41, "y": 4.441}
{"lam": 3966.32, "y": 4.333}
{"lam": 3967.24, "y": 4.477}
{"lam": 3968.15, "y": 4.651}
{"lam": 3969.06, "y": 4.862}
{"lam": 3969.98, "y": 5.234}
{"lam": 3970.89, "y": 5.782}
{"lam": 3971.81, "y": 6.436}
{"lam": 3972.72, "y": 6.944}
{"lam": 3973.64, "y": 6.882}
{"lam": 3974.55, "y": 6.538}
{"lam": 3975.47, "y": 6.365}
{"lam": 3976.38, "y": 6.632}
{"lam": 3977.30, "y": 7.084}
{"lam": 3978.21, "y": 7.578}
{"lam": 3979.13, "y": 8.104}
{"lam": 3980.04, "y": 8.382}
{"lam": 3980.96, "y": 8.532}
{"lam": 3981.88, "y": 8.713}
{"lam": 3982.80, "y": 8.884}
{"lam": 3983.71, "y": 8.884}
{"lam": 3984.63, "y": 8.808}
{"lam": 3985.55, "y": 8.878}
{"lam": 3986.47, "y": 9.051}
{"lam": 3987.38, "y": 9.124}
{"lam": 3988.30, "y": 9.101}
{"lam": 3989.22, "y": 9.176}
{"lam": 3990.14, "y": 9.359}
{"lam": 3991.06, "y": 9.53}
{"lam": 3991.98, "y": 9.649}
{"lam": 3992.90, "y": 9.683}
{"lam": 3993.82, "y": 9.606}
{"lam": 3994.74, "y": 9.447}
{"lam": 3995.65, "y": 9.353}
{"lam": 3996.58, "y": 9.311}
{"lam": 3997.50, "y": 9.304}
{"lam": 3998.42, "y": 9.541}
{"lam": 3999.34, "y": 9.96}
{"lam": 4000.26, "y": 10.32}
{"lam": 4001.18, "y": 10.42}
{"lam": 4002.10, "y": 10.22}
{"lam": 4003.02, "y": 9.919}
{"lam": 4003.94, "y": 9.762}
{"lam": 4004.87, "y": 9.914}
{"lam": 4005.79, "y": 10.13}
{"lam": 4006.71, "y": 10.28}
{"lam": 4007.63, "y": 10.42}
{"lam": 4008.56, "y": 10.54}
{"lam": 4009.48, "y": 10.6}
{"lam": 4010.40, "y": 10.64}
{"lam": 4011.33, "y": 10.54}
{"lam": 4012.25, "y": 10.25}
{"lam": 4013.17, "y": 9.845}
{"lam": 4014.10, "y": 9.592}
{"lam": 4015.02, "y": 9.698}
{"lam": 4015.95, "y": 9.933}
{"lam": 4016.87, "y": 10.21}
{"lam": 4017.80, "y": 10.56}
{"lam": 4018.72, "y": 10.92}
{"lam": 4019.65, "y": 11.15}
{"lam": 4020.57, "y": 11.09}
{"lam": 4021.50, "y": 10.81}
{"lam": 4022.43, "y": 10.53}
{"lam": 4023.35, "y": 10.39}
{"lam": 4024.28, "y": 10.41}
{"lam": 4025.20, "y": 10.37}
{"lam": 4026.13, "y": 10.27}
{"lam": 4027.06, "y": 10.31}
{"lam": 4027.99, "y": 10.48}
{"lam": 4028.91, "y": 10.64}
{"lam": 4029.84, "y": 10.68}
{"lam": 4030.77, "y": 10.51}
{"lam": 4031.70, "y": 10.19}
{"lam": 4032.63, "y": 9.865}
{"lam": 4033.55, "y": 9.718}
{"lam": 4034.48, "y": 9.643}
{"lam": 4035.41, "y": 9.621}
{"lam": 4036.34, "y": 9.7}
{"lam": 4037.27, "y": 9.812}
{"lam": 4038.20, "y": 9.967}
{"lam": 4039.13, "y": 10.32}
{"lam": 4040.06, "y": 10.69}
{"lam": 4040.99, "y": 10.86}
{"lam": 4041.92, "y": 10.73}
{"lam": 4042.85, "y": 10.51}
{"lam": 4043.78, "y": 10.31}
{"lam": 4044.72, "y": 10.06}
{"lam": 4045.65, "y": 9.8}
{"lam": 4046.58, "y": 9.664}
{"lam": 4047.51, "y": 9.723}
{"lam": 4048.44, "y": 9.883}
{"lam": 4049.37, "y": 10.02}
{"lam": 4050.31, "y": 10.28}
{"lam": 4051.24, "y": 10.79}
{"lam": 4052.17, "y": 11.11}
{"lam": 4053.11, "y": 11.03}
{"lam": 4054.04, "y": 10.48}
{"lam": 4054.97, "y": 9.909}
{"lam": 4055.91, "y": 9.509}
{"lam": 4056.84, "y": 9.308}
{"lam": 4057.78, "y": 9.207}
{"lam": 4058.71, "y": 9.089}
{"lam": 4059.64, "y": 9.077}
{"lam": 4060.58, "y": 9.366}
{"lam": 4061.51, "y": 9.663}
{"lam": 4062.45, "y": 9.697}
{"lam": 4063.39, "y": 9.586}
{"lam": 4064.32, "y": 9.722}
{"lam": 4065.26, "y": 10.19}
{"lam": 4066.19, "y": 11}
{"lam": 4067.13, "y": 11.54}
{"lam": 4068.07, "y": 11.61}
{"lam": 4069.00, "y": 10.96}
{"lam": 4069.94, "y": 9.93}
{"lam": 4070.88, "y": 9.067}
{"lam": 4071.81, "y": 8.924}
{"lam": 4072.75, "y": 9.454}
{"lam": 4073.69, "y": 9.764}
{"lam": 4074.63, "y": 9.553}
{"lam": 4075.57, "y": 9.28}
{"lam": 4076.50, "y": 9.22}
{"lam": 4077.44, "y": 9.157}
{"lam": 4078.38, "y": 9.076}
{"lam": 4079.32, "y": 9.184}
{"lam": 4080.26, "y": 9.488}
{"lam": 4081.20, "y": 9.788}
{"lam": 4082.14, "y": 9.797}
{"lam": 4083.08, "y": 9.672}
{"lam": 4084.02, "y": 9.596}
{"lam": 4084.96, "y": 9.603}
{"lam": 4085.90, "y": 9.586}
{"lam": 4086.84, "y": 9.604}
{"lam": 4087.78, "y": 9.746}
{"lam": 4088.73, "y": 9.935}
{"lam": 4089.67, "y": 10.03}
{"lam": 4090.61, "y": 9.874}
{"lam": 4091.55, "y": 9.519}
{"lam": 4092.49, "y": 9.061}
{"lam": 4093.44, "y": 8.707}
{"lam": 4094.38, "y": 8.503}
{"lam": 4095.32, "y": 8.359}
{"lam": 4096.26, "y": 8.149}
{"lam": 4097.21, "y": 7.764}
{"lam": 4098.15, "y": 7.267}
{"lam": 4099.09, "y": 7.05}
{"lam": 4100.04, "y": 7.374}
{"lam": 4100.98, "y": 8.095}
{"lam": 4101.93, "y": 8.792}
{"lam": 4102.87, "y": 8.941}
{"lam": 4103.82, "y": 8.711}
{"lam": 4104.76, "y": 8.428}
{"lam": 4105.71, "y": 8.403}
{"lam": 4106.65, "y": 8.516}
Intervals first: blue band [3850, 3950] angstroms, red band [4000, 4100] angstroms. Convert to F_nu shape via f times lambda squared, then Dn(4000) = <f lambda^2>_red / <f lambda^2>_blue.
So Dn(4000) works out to 1.35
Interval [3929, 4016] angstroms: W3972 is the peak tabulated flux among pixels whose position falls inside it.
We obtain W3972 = 10.64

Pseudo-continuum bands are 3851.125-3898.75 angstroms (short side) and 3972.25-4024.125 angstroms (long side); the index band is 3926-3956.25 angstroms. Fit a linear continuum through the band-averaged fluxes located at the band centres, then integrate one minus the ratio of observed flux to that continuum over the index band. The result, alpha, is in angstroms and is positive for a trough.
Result 2.64 angstroms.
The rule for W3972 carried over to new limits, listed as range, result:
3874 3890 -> 7.681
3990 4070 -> 11.61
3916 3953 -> 9.433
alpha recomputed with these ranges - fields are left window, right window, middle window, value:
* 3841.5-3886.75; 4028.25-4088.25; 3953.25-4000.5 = 6.4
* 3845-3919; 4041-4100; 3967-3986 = 3.6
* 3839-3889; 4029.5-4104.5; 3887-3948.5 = 3.5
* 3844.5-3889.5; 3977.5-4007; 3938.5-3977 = 5.8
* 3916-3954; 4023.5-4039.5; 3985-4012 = -1.0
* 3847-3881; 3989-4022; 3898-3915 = 0.9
